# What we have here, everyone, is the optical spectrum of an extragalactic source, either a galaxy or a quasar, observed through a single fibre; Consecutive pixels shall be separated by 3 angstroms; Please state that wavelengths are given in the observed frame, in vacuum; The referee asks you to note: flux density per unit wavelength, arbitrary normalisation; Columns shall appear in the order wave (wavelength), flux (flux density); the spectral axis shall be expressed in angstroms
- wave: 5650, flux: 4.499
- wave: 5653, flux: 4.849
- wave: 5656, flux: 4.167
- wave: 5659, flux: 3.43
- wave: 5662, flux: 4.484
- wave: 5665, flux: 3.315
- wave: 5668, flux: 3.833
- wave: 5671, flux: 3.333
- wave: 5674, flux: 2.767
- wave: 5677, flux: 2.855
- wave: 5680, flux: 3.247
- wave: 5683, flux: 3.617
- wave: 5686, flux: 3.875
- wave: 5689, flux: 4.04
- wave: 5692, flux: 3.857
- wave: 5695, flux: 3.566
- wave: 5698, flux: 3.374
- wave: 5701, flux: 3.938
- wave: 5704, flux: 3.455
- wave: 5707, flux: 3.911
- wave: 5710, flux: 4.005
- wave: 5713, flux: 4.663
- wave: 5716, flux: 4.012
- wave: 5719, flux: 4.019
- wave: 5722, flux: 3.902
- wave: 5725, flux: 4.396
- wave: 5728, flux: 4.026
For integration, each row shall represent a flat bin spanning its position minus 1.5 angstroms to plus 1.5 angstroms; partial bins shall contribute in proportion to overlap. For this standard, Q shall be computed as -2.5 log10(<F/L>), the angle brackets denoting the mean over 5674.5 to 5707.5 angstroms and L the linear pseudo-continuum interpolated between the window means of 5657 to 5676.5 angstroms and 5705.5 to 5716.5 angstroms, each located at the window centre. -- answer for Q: 0.08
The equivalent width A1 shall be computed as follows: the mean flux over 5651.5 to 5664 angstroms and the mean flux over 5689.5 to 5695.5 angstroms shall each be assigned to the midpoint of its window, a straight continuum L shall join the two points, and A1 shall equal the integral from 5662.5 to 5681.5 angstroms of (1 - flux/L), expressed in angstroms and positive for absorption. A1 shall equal 3.50 angstroms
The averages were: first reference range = 4.2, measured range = 3.29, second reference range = 3.79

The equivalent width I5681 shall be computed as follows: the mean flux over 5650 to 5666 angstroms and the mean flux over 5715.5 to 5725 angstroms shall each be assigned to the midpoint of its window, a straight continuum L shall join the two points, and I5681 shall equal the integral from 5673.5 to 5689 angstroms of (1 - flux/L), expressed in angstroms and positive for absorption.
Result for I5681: 2.7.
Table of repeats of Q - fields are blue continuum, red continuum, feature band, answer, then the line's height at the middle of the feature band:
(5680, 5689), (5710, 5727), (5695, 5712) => 0.06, 3.97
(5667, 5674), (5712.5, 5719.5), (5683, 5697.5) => -0.01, 3.74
